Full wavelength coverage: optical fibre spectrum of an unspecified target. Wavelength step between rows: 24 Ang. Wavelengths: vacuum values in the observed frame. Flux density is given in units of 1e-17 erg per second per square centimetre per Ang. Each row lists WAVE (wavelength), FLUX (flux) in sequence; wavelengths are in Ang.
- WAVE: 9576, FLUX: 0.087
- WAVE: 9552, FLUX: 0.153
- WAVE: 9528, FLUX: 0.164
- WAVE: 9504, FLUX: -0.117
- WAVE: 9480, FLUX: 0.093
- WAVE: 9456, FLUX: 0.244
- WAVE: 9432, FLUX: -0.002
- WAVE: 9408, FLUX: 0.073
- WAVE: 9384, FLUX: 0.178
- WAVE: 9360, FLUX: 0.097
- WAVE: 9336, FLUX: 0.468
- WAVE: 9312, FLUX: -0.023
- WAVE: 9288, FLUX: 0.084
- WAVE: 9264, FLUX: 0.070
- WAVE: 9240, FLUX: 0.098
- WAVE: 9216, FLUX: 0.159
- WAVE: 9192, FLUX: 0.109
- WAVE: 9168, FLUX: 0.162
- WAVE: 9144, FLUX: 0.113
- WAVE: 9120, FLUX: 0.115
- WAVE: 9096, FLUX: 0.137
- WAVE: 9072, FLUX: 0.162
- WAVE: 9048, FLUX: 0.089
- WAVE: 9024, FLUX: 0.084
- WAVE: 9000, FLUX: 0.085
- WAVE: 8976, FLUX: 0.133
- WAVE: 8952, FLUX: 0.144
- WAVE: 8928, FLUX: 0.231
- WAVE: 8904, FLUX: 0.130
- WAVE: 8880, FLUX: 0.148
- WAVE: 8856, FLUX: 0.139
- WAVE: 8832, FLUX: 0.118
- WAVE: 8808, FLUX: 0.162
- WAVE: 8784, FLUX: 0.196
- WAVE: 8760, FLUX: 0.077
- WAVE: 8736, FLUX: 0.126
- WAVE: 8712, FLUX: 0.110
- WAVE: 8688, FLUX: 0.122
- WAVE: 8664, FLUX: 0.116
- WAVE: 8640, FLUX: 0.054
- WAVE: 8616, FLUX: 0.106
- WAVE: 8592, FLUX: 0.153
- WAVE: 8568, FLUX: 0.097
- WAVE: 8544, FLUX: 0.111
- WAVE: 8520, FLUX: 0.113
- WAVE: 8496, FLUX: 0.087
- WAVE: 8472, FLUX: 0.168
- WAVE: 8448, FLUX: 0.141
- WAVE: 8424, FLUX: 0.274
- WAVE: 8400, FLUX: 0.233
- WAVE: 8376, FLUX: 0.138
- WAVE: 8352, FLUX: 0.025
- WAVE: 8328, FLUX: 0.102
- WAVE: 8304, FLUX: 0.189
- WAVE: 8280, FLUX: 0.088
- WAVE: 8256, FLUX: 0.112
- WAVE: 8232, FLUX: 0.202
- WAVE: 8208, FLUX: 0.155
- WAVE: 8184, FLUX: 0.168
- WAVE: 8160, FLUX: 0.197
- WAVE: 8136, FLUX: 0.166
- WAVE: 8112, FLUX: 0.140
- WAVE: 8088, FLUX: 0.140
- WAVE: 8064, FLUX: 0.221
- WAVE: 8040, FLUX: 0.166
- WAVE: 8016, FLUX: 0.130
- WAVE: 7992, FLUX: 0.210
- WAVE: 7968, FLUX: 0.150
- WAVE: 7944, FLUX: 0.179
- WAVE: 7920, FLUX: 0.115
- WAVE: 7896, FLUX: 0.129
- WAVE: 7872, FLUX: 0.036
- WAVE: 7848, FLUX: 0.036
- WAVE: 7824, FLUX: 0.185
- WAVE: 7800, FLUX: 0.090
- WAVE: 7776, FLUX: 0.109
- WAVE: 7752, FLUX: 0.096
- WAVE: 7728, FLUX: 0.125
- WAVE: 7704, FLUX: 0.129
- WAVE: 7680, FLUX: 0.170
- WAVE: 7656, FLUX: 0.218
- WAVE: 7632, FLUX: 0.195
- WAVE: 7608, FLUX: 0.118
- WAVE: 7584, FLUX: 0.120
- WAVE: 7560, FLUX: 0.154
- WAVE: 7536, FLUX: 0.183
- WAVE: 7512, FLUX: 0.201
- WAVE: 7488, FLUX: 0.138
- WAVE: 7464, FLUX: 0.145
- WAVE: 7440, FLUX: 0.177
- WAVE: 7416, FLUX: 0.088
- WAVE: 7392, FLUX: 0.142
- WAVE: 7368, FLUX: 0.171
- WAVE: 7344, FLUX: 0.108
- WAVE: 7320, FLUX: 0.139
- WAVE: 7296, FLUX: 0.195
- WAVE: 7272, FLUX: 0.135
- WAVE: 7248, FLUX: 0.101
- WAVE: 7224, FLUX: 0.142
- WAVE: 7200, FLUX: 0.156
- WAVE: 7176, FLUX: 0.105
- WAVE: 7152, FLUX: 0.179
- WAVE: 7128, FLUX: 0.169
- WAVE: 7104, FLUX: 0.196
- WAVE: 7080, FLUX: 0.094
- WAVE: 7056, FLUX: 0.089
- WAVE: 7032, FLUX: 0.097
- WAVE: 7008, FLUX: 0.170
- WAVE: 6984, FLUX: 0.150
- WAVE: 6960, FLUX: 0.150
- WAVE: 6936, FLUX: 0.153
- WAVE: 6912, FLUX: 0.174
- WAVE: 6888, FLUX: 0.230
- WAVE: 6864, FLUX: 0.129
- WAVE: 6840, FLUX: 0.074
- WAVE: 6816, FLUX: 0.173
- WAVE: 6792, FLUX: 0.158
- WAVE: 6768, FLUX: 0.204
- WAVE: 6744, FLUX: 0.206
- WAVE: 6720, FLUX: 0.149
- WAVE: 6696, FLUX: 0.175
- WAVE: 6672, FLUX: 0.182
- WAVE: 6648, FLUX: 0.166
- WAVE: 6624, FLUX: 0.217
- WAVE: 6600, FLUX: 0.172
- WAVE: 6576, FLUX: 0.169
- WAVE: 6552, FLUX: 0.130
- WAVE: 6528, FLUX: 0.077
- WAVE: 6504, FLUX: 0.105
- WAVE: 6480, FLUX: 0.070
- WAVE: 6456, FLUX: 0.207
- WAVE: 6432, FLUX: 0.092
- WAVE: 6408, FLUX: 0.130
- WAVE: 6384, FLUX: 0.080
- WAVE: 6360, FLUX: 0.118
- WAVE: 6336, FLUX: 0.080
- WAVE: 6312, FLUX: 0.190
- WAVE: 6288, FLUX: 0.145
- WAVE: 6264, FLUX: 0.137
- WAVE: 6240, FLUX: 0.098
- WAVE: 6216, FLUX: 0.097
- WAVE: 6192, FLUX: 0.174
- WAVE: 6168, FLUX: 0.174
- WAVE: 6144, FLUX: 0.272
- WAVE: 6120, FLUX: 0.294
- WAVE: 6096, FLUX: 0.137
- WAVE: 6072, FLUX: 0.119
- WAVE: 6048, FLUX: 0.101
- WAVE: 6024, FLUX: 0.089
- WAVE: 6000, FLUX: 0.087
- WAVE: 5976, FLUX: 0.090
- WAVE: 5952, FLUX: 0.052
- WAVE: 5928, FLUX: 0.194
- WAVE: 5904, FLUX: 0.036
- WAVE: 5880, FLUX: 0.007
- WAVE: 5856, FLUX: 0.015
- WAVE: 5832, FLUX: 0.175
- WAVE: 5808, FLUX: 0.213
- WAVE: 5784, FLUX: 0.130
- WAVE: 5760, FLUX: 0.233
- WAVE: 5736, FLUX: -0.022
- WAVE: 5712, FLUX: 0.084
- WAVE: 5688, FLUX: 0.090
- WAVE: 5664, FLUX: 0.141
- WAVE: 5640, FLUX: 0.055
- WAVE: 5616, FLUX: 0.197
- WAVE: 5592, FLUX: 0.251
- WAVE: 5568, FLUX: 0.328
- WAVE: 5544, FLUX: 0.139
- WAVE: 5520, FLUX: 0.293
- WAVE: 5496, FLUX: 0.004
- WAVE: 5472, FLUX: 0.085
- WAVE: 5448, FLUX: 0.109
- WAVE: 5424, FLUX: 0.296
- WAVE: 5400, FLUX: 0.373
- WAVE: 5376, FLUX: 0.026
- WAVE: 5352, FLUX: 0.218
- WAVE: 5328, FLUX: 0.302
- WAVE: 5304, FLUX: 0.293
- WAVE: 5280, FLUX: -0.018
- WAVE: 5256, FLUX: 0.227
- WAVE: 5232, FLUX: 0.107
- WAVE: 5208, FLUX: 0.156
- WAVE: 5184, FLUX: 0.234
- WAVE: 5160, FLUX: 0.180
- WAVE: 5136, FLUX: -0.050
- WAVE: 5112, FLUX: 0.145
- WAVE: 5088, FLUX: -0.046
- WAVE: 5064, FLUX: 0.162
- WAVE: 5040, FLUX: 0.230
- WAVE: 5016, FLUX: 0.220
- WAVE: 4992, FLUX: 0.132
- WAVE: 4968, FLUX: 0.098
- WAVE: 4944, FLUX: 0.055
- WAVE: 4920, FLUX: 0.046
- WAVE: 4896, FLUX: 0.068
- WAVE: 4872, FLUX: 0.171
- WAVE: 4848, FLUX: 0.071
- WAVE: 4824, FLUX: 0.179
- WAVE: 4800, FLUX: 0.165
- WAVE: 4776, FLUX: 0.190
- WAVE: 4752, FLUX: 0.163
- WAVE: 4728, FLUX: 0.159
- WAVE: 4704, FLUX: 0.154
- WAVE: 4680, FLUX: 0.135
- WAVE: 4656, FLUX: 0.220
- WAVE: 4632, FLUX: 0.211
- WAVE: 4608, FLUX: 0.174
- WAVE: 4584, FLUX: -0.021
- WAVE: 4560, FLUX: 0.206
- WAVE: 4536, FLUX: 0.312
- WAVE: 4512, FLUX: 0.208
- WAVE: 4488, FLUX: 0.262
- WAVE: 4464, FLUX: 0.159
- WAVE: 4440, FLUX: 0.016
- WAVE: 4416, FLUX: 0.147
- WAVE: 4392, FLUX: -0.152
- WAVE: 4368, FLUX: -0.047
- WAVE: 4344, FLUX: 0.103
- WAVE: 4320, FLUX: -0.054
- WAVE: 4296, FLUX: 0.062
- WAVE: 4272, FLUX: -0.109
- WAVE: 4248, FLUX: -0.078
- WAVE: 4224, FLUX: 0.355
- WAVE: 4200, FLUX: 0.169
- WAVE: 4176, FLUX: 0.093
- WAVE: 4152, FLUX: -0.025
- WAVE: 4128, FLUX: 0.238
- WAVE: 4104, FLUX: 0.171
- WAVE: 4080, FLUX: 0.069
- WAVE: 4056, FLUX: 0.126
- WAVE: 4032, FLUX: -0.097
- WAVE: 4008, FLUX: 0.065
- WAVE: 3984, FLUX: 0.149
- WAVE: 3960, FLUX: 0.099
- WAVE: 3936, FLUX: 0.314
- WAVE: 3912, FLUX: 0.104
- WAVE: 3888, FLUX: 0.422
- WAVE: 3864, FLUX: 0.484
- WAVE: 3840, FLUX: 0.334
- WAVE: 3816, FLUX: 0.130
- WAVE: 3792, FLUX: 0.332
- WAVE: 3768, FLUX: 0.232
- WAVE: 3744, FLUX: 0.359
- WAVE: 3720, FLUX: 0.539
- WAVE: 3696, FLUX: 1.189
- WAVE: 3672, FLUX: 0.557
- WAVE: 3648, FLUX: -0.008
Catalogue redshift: 0.64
